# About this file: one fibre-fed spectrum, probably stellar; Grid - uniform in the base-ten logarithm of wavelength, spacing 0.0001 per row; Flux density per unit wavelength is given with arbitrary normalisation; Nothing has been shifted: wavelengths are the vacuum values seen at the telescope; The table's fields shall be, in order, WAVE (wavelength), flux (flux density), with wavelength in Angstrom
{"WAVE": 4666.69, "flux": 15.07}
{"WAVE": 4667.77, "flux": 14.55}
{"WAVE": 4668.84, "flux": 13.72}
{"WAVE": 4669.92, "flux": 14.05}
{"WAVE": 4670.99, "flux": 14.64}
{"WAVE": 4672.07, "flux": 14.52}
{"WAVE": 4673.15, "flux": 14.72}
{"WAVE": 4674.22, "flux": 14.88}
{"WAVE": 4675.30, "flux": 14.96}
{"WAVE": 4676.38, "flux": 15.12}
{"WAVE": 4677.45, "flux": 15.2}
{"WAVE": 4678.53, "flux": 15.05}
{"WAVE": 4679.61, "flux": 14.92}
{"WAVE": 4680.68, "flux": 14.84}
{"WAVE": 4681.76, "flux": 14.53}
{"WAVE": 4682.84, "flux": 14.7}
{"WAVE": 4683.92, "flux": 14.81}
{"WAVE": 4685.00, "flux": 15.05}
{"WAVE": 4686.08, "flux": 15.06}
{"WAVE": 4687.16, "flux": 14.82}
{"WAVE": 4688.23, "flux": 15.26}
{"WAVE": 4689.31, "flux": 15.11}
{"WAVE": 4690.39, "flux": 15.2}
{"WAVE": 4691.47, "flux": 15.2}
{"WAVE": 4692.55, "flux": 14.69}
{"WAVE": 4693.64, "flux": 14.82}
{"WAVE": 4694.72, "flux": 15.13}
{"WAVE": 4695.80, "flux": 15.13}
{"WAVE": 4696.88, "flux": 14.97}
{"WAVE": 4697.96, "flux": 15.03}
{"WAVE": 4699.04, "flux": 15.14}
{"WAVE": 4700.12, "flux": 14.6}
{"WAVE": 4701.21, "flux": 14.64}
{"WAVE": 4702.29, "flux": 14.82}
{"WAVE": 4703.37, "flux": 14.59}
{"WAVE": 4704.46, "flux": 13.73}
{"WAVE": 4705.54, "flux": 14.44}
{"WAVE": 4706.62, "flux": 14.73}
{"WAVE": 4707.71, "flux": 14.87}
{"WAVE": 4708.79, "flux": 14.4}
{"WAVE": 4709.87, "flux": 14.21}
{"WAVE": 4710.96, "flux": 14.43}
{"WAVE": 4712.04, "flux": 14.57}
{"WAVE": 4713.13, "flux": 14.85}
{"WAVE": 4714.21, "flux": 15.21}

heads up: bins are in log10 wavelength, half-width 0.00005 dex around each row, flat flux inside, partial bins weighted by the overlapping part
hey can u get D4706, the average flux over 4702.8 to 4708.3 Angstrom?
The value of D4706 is 14.5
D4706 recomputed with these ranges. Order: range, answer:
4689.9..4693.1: 15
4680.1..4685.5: 14.8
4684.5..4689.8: 15.1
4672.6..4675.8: 14.8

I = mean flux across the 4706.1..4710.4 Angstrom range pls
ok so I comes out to 14.6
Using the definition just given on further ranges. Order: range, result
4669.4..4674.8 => 14.6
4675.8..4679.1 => 15.1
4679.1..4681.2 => 14.9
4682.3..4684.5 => 14.7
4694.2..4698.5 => 15.1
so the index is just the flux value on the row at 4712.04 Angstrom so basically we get 14.57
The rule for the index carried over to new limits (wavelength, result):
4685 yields 15.05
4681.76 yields 14.53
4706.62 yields 14.73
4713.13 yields 14.85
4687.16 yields 14.82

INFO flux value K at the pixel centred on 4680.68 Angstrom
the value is 14.84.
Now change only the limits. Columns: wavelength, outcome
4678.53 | 15.05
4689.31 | 15.11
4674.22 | 14.88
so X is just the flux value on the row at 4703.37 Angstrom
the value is 14.59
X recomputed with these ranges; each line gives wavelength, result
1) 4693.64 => 14.82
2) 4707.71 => 14.87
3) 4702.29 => 14.82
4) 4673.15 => 14.72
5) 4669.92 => 14.05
